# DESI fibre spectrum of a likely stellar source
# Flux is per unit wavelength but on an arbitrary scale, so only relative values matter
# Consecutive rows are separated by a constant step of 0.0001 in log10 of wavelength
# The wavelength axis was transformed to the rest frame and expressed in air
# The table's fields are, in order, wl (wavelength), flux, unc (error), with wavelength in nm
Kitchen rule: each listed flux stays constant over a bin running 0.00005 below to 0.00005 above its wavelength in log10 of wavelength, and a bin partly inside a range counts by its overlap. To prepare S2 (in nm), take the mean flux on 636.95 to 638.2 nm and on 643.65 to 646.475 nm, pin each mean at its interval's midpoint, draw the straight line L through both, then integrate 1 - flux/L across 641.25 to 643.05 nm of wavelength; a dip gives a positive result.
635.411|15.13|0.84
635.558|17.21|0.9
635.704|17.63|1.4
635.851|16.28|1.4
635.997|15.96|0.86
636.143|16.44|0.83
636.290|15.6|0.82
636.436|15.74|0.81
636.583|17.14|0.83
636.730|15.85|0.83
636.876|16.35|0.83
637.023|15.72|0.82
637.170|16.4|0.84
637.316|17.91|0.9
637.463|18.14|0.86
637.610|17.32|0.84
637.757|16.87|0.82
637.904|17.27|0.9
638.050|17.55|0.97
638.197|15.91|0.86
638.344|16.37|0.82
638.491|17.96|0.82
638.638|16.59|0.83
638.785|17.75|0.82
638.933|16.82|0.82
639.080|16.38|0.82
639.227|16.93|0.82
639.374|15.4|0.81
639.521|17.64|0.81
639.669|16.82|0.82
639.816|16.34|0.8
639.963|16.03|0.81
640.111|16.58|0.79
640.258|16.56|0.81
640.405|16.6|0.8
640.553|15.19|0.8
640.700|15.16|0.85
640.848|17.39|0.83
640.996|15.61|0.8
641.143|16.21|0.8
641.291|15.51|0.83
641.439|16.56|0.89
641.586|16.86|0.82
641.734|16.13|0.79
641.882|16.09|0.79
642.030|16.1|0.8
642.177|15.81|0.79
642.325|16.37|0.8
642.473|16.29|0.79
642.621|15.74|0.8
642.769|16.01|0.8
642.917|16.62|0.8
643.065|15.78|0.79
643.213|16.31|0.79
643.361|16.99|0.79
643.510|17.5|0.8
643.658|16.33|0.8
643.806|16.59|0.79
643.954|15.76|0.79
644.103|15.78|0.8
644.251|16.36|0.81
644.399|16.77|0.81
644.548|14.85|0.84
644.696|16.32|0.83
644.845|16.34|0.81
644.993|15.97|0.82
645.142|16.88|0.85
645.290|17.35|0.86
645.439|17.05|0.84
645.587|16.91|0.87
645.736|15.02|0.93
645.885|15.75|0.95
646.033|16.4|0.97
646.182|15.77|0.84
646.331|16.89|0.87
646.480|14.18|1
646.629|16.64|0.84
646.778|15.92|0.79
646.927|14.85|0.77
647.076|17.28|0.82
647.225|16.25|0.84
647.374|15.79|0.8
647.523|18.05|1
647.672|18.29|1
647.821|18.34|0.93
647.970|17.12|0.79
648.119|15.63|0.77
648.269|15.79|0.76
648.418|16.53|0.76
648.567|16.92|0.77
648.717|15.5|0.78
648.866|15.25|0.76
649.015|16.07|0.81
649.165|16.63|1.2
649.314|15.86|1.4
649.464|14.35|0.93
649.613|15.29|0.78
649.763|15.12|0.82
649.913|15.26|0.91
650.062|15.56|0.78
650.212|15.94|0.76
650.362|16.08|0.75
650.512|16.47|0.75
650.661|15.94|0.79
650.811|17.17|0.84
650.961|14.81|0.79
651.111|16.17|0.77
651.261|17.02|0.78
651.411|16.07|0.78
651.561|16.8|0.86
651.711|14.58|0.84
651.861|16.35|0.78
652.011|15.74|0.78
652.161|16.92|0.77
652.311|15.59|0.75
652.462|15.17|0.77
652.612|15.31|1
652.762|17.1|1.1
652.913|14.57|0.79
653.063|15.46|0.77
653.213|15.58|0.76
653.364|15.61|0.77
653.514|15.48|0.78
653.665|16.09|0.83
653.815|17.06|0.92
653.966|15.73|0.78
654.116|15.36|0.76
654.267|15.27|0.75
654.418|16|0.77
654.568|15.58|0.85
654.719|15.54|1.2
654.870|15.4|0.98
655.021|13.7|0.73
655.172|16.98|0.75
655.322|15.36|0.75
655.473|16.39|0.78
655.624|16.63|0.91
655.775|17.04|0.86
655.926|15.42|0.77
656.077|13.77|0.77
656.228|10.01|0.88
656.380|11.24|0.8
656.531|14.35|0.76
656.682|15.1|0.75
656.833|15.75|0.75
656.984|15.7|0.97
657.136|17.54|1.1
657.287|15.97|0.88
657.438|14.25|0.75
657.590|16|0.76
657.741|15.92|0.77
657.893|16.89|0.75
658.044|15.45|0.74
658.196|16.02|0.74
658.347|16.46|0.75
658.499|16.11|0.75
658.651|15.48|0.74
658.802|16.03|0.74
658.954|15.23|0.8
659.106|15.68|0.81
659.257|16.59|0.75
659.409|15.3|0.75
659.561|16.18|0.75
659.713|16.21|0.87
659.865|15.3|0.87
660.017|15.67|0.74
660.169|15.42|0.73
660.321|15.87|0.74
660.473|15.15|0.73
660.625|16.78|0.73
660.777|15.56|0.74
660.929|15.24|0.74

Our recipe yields 0.04 nm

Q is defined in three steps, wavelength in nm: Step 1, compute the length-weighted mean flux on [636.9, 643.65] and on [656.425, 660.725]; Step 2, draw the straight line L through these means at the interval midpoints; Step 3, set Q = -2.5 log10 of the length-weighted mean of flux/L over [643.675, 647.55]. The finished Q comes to 0.01 mag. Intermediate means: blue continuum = 16.5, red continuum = 15.8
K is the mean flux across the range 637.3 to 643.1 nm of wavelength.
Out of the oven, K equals 16.5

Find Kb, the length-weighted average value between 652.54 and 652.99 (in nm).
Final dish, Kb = 15.7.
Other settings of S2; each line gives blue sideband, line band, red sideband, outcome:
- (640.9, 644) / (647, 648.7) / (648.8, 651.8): -0.10 nm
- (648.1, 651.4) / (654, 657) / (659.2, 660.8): 0.16 nm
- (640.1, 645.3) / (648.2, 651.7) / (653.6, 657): -0.06 nm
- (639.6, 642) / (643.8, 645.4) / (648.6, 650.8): -0.03 nm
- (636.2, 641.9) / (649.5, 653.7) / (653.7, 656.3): -0.05 nm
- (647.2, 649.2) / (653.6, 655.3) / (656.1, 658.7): -0.01 nm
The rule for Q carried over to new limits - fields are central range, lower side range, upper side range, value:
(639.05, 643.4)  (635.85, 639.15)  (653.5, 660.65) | 0.016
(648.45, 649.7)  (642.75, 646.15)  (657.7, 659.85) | 0.031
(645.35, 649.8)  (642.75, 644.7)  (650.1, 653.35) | -0.005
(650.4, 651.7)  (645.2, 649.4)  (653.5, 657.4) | -0.023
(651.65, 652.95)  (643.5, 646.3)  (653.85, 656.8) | -0.024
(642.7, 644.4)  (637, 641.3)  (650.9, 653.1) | 0.000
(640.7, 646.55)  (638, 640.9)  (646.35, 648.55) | 0.021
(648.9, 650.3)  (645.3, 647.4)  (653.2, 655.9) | 0.029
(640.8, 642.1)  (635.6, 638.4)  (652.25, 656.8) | 0.004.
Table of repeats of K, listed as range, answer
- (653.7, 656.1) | 15.8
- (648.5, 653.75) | 15.8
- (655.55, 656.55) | 14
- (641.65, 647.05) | 16.2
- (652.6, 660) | 15.5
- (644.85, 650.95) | 16.2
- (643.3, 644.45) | 16.5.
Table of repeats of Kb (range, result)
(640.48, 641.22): 15.9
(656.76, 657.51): 15.9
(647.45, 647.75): 18.2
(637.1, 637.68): 17.5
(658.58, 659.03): 15.6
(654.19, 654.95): 15.5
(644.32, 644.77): 16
